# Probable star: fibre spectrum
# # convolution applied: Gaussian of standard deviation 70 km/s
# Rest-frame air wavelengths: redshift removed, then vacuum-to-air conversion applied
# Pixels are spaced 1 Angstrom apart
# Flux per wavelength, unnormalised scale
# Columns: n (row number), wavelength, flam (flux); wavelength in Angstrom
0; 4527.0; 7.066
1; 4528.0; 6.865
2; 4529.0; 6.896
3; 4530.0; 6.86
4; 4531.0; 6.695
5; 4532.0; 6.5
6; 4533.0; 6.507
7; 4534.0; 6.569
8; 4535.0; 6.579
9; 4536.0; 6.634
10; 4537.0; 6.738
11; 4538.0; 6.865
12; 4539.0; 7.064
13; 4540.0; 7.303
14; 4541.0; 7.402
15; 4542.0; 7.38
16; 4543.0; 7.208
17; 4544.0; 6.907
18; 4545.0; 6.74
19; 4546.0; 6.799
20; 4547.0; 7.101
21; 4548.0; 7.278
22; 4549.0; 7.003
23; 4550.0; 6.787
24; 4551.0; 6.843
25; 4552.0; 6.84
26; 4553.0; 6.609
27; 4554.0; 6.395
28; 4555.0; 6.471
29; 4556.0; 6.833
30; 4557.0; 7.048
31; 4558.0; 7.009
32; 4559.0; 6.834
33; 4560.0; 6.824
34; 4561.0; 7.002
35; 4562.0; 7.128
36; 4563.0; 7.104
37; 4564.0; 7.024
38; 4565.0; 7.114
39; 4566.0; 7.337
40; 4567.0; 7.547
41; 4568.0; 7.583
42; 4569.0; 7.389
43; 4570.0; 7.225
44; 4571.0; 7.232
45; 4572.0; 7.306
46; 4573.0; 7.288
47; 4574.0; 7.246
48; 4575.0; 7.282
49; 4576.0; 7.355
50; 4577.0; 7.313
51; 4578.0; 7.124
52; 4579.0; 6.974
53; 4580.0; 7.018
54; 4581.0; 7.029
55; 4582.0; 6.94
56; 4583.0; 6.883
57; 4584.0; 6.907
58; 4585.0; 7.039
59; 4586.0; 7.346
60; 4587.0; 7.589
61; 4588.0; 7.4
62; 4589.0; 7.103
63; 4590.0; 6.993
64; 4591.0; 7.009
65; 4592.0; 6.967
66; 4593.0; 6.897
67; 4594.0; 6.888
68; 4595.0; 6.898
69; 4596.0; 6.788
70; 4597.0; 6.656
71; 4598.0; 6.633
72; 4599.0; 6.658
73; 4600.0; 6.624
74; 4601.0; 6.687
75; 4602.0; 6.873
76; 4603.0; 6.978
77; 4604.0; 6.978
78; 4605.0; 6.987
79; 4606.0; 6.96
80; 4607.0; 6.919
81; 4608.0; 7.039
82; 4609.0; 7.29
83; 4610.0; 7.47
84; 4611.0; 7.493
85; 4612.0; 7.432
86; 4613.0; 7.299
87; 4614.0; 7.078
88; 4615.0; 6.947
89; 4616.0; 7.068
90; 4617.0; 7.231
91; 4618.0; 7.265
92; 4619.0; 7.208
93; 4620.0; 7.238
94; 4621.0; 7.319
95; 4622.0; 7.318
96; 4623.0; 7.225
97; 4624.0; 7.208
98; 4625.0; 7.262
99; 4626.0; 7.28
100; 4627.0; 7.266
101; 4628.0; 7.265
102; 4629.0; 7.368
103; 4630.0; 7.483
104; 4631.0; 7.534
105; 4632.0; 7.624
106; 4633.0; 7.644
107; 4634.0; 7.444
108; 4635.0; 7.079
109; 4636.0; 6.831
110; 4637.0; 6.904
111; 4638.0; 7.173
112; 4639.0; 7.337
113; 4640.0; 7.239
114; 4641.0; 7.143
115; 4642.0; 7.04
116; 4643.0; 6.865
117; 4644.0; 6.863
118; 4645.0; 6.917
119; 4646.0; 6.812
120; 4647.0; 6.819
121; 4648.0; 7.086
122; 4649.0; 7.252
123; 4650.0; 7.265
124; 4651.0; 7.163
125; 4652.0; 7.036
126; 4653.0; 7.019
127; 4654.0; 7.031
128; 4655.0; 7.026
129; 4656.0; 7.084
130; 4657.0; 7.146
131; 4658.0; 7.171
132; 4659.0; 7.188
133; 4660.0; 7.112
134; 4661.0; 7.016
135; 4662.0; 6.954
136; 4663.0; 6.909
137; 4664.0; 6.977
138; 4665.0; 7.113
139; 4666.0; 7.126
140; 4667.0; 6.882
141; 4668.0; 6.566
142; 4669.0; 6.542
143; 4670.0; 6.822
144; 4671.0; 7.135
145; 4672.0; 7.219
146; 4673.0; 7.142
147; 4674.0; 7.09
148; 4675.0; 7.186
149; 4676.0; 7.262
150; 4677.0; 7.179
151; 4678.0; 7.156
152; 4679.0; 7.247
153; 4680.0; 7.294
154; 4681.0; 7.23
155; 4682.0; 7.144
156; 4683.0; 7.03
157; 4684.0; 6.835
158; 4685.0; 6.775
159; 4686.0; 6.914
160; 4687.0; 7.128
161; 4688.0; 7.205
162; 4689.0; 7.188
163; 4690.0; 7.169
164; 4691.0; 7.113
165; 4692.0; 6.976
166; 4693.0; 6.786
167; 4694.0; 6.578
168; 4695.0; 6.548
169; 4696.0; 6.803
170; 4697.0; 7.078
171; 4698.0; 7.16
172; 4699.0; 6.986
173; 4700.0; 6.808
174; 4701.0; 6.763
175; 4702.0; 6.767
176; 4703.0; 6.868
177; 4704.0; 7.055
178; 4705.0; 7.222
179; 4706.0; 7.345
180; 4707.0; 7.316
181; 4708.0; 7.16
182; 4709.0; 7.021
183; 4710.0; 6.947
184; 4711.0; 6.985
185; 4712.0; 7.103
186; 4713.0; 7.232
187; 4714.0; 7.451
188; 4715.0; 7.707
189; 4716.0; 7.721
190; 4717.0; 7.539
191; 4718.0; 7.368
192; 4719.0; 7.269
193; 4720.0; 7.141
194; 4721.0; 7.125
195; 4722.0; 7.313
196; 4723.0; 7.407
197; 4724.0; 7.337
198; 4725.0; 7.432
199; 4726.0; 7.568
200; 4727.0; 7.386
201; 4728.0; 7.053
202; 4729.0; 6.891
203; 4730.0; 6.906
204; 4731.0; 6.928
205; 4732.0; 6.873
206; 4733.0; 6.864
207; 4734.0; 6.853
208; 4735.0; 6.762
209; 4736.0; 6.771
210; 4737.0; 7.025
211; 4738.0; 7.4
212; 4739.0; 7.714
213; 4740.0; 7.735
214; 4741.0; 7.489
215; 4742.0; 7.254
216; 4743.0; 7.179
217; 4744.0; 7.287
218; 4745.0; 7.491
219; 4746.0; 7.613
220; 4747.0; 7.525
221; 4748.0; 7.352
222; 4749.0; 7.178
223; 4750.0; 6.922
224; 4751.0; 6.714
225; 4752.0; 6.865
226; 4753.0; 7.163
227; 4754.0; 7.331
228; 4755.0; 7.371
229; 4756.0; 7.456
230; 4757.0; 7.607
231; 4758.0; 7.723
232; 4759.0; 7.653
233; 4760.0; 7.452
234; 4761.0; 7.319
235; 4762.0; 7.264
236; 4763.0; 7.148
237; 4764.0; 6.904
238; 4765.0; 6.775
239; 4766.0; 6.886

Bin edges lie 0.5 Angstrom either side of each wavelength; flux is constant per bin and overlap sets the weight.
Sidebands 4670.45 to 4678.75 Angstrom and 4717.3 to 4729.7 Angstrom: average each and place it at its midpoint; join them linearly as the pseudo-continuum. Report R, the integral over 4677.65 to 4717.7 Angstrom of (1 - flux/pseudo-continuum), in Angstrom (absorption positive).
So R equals 0.7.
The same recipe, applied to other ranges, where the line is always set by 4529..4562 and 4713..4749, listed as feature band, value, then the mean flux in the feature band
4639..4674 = 0.4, 7.03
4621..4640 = -0.6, 7.29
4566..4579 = -0.7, 7.31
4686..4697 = 0.4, 6.95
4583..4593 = -0.2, 7.12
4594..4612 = 0.1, 6.95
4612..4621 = -0.2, 7.19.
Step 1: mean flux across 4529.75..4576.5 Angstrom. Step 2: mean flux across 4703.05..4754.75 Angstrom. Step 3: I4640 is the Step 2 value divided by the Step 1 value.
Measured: 1.0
